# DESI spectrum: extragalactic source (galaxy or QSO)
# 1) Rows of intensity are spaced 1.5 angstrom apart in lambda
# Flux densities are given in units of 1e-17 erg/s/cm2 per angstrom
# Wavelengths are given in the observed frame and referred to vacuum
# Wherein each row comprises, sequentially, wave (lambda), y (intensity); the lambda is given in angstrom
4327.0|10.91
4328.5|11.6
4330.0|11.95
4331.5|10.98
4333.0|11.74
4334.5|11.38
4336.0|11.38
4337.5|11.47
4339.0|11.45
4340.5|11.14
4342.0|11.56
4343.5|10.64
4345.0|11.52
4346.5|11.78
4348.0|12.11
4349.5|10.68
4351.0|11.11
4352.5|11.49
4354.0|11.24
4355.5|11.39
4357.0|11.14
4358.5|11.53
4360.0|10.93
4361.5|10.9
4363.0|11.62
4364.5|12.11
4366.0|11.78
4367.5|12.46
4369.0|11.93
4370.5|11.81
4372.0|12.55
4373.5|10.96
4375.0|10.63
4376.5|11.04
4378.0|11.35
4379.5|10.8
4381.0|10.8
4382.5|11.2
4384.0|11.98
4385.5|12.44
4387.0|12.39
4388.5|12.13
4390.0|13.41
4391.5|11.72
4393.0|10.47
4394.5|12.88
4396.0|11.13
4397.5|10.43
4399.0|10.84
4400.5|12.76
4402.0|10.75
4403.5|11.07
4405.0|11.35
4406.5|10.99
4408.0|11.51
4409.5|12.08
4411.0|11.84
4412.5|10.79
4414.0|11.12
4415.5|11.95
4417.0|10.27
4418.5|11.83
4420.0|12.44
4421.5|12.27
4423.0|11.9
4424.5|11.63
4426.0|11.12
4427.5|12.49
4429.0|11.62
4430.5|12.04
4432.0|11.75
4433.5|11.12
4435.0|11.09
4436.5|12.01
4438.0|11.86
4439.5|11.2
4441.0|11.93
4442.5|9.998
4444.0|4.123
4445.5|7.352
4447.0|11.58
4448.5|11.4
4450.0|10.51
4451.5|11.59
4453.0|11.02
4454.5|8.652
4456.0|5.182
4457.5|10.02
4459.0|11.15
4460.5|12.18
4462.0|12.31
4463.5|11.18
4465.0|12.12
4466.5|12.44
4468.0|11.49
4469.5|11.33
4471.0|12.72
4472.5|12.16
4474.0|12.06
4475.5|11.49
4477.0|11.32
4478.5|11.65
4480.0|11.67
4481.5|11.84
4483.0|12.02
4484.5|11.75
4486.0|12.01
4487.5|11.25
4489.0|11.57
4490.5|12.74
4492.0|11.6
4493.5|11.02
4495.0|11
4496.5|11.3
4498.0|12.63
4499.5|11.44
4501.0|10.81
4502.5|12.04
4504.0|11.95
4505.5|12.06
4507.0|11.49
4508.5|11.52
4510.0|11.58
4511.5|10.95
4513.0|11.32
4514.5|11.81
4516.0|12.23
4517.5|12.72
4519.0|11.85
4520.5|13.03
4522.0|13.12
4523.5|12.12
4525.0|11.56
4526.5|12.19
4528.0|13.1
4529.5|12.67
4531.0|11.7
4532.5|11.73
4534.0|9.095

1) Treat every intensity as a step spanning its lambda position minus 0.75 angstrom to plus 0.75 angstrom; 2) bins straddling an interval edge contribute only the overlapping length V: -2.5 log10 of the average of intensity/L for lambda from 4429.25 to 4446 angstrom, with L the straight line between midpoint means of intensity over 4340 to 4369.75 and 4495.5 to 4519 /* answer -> 0.109 mag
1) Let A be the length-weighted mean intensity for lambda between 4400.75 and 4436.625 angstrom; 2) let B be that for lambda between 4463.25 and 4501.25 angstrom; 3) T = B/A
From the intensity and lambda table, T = 1.02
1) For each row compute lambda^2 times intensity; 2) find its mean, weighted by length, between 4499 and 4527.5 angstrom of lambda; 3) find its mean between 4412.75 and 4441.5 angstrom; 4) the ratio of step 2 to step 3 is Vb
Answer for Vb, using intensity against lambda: 1.1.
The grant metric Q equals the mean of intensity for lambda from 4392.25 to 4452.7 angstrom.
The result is 11.2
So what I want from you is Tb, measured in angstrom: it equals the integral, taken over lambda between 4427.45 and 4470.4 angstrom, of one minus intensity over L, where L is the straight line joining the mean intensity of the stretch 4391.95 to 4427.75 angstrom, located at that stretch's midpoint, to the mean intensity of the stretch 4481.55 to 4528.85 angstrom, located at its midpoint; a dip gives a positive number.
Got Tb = 3.24 angstrom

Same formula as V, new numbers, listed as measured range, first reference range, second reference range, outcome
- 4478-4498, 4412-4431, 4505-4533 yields 0.02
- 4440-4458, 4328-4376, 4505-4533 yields 0.24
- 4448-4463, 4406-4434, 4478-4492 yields 0.13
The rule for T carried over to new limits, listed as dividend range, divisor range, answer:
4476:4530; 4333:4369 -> 1.04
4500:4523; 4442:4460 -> 1.26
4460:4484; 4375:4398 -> 1.02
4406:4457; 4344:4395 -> 0.94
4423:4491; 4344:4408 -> 0.97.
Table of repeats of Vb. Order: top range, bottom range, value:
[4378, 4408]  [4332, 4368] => 1.03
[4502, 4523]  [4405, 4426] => 1.08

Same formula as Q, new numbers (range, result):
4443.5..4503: 11.1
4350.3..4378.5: 11.5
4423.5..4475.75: 11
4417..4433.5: 11.8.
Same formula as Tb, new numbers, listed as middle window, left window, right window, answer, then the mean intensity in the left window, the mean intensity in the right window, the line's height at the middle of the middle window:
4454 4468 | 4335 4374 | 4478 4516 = 1.1 angstrom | 11.5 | 11.7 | 11.6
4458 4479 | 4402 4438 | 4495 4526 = -0.2 angstrom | 11.6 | 11.9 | 11.7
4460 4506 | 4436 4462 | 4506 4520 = -3.3 angstrom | 10.1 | 11.7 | 11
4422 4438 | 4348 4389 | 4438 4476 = -1.1 angstrom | 11.5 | 10.7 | 10.9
